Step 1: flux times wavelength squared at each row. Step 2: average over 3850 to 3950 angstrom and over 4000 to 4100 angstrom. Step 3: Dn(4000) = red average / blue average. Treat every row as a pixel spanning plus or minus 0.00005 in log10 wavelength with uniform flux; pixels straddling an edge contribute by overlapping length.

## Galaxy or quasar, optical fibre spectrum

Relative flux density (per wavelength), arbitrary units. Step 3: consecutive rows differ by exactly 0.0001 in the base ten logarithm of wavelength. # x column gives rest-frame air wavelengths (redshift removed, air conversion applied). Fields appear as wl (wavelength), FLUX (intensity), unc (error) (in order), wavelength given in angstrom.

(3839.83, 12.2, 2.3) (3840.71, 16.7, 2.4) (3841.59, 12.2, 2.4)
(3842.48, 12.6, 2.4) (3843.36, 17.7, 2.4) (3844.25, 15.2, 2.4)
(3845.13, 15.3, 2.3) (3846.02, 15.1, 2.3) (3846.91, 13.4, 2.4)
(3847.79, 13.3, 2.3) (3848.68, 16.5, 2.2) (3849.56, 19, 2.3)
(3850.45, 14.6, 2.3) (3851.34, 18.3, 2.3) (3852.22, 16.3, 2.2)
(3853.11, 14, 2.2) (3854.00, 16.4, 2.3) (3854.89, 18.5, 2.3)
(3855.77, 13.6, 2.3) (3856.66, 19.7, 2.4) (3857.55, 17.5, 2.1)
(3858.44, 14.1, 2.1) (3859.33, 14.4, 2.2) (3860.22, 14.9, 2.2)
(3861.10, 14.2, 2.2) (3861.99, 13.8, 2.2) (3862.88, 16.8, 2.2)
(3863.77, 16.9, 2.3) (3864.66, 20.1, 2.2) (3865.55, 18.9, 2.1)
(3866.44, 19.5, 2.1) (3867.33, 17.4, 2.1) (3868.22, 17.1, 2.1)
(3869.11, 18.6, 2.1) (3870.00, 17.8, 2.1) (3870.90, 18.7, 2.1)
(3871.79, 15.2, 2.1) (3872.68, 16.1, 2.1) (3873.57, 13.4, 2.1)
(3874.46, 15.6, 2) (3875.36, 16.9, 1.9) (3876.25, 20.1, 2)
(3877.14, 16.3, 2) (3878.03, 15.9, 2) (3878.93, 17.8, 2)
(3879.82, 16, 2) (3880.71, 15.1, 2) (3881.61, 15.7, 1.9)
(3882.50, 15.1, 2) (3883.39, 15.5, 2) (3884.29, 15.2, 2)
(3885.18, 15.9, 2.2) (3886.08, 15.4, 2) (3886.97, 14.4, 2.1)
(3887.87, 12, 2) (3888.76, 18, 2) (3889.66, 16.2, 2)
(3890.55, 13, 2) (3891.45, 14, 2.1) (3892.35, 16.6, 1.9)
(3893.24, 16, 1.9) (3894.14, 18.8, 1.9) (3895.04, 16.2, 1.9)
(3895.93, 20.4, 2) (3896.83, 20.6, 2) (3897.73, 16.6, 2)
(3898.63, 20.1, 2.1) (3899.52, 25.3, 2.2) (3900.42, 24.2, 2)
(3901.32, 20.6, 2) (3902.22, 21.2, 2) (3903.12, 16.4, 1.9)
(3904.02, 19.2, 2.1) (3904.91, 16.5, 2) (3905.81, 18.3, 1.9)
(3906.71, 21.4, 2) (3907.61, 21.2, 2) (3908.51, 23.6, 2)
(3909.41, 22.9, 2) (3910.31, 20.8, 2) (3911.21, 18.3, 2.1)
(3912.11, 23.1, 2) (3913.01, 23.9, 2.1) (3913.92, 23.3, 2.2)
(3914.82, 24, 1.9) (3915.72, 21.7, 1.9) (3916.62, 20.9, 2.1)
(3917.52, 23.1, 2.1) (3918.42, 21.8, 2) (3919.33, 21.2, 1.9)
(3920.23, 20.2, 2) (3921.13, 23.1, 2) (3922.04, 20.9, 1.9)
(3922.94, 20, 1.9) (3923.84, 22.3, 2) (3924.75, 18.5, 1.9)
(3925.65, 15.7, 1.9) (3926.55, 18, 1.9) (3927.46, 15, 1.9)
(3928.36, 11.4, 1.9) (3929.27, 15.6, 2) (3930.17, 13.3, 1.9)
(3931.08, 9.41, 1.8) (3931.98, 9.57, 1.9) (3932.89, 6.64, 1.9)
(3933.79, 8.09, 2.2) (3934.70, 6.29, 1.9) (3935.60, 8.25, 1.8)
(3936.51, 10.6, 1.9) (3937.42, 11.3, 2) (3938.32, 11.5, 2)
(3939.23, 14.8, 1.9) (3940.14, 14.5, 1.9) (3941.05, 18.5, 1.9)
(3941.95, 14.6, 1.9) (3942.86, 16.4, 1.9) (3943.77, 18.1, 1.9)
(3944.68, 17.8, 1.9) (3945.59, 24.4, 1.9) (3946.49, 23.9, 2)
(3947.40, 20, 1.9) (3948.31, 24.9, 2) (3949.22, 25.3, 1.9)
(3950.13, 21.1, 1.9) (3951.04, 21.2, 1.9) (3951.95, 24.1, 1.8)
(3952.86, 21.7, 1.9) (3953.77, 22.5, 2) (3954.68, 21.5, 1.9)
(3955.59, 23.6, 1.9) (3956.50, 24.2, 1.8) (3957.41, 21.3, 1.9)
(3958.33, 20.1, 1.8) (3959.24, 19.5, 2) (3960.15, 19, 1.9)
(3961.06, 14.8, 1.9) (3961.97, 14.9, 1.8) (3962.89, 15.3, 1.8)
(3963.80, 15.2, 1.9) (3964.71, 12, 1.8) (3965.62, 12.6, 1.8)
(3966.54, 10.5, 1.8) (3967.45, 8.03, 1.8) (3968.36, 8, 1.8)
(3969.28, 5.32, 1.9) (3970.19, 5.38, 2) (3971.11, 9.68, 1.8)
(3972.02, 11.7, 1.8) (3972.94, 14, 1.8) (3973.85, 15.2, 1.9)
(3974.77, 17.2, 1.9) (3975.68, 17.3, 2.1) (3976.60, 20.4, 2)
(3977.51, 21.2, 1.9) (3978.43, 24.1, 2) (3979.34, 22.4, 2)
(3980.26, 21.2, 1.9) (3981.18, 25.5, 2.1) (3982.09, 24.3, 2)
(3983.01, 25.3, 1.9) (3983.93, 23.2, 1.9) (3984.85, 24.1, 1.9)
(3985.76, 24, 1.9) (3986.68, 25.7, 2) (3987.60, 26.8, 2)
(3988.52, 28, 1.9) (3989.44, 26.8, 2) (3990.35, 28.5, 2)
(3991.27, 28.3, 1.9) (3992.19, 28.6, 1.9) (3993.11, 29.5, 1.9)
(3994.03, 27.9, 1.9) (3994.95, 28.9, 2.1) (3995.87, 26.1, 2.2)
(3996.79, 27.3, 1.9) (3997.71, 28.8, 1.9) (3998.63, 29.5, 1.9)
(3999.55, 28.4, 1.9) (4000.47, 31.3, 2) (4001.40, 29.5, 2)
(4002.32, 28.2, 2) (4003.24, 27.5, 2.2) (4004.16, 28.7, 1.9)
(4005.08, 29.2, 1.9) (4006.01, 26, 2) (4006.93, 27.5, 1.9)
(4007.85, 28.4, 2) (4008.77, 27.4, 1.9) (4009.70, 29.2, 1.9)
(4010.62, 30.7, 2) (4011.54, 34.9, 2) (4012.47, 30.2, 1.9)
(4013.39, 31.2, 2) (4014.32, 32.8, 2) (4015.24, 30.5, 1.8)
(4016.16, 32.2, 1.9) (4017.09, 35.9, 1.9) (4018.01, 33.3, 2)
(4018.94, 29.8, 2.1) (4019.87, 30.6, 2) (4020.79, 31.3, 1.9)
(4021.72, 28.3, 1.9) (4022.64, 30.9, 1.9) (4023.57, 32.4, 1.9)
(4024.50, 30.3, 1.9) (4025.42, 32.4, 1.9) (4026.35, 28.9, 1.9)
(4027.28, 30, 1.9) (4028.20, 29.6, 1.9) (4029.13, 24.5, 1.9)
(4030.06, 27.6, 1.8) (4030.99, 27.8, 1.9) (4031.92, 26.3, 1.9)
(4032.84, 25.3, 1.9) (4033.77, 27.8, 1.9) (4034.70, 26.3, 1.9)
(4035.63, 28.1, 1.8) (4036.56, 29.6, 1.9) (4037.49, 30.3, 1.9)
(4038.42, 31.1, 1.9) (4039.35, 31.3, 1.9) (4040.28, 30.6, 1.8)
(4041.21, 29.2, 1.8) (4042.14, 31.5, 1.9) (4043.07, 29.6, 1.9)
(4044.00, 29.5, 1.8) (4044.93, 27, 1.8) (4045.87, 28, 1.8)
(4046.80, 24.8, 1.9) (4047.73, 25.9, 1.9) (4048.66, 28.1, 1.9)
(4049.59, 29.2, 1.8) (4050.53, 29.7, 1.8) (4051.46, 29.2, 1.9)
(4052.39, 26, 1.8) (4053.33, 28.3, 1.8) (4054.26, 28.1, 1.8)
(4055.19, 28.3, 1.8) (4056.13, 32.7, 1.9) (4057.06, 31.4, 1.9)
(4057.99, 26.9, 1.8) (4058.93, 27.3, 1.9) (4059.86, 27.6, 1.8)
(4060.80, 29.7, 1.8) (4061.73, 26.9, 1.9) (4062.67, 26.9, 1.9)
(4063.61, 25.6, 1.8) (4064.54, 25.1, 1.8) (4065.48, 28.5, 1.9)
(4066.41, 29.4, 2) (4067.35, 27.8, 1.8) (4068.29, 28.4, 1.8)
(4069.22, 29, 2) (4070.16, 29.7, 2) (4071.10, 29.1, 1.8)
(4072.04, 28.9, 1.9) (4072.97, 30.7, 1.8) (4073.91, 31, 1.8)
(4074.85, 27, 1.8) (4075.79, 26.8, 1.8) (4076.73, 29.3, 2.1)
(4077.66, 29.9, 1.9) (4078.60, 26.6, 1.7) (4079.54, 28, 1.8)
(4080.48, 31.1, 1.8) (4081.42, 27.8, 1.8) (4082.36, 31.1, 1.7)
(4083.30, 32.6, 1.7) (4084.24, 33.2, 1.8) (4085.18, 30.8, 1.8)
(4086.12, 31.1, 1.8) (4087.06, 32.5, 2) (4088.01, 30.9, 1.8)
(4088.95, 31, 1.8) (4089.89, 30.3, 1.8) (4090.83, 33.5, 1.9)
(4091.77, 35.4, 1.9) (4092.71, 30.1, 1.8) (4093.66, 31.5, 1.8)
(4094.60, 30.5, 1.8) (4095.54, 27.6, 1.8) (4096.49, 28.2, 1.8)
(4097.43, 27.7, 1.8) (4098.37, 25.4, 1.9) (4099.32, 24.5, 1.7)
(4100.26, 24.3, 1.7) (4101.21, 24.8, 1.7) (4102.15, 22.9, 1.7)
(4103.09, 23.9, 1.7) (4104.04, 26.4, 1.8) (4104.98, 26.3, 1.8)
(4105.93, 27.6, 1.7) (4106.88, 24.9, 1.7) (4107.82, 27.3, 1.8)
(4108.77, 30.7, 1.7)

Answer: 1.82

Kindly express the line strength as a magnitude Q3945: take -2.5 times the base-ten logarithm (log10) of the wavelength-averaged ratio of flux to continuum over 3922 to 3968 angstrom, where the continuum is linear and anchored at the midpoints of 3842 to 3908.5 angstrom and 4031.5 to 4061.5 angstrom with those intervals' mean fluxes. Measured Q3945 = 0.29 mag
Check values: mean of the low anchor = 16.9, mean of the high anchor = 28.6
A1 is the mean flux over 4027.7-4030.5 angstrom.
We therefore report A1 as 27.3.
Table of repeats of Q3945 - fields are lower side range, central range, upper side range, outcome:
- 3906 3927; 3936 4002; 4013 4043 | 0.241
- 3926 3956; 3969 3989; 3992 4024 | 0.225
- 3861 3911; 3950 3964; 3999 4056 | 0.169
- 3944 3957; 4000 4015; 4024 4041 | -0.103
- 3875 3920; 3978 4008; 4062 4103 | -0.125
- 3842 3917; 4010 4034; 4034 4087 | -0.145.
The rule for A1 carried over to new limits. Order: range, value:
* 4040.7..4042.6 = 30.4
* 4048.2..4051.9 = 29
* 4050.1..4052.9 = 28.3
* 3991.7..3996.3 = 28.2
